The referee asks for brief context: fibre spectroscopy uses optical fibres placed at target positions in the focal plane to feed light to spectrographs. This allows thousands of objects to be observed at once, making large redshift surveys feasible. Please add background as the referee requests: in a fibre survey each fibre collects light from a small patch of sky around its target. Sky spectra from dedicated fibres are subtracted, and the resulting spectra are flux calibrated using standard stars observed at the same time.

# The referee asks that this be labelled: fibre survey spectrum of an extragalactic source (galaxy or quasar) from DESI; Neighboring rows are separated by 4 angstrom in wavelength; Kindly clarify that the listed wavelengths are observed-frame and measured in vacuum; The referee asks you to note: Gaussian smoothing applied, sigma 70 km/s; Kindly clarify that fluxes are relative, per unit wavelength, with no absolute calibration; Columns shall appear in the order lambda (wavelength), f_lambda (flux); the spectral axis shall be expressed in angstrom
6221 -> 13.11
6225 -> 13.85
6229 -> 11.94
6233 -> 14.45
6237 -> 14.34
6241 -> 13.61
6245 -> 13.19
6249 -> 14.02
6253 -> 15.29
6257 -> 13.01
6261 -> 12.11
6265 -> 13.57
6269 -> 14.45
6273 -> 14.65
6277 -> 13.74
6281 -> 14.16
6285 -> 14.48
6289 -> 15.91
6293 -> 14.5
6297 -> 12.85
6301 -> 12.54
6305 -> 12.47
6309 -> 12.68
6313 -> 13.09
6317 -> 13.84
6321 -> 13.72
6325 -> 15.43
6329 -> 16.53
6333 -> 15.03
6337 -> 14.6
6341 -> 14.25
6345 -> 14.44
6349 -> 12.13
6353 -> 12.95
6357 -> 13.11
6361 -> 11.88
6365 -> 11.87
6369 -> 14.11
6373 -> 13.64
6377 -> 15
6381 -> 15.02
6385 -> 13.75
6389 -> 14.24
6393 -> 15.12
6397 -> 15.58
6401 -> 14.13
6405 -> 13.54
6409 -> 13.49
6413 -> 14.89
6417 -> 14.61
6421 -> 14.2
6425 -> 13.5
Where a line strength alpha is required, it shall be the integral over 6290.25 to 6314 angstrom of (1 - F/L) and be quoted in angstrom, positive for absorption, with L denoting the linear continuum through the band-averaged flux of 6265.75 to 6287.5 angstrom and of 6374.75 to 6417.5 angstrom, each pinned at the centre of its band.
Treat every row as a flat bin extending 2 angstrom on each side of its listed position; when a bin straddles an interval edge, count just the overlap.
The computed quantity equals 2.0 angstrom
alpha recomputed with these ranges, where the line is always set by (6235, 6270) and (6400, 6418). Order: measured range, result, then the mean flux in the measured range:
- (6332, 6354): 0.1 angstrom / 13.9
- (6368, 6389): -0.4 angstrom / 14.3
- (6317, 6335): -1.5 angstrom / 15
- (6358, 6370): 1.2 angstrom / 12.5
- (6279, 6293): -1.0 angstrom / 14.8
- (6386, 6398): -0.7 angstrom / 14.8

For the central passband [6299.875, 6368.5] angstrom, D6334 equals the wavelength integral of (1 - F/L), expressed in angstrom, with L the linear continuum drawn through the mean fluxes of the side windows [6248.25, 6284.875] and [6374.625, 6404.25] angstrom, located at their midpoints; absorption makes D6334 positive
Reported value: 3.45 angstrom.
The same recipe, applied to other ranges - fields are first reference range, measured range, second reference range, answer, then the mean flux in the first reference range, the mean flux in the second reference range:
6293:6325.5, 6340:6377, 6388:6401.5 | 2.6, 13.3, 14.9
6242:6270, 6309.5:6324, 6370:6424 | 0.4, 13.6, 14.4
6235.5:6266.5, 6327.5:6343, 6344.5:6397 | -1.6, 13.6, 13.7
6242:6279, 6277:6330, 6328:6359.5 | -0.2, 13.8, 14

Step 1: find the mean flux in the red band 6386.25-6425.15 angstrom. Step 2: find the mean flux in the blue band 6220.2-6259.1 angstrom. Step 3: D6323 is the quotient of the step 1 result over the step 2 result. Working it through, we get 1.0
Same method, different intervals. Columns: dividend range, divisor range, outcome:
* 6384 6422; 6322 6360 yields 1.01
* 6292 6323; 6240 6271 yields 0.96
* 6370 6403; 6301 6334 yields 1.04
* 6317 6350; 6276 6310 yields 1.06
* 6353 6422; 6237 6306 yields 1.01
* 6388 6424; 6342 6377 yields 1.09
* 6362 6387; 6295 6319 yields 1.07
